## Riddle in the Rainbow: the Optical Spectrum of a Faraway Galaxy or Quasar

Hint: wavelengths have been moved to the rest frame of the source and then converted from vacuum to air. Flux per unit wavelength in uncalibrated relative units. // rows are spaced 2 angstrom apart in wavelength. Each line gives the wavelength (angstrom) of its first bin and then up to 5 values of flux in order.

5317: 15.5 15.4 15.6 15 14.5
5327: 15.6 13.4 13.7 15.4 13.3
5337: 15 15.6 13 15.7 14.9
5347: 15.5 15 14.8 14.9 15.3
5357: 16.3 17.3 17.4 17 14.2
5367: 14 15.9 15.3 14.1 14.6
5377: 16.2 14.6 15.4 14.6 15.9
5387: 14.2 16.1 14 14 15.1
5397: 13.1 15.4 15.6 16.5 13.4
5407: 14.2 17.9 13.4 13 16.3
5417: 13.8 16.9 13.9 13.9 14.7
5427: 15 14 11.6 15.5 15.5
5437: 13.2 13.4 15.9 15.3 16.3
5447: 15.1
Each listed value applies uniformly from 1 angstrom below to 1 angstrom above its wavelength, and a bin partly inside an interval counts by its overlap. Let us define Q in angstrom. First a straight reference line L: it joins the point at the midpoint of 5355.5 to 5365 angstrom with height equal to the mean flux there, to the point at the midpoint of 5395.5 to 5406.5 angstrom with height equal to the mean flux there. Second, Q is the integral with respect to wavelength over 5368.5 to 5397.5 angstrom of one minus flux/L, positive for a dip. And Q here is 1.3 angstrom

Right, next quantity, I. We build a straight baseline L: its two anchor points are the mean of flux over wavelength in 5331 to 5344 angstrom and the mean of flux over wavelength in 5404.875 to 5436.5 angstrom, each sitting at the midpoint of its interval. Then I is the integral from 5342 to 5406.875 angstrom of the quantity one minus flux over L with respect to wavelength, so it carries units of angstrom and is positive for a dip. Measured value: -2.7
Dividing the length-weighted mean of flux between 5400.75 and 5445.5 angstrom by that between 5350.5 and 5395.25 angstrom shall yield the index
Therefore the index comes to 1.0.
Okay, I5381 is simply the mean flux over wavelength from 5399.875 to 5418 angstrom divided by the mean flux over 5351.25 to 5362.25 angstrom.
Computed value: 0.92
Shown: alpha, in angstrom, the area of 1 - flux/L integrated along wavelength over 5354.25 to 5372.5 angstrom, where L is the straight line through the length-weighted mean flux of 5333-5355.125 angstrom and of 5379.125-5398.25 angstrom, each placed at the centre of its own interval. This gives -1.3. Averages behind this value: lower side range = 14.8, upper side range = 14.7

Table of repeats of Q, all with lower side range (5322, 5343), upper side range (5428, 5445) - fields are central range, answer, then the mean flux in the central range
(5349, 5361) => -1.1 angstrom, 15.8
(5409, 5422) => -0.3 angstrom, 14.8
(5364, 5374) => -0.2 angstrom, 14.7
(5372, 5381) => -0.3 angstrom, 14.9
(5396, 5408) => -0.2 angstrom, 14.7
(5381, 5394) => -0.3 angstrom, 14.8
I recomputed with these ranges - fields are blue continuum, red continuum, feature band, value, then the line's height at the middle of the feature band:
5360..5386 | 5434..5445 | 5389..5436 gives 1.09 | 15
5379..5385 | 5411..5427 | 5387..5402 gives 0.20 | 14.9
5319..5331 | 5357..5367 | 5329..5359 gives 1.16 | 15.5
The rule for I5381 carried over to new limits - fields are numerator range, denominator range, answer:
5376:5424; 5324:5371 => 0.98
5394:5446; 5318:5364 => 0.97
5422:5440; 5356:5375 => 0.90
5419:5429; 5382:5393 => 0.98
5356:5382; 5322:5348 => 1.06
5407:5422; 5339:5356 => 1.00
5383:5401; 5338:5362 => 0.95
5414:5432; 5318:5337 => 0.99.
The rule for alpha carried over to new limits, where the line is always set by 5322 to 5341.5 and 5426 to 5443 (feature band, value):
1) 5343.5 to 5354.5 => -0.5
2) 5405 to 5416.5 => -0.3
